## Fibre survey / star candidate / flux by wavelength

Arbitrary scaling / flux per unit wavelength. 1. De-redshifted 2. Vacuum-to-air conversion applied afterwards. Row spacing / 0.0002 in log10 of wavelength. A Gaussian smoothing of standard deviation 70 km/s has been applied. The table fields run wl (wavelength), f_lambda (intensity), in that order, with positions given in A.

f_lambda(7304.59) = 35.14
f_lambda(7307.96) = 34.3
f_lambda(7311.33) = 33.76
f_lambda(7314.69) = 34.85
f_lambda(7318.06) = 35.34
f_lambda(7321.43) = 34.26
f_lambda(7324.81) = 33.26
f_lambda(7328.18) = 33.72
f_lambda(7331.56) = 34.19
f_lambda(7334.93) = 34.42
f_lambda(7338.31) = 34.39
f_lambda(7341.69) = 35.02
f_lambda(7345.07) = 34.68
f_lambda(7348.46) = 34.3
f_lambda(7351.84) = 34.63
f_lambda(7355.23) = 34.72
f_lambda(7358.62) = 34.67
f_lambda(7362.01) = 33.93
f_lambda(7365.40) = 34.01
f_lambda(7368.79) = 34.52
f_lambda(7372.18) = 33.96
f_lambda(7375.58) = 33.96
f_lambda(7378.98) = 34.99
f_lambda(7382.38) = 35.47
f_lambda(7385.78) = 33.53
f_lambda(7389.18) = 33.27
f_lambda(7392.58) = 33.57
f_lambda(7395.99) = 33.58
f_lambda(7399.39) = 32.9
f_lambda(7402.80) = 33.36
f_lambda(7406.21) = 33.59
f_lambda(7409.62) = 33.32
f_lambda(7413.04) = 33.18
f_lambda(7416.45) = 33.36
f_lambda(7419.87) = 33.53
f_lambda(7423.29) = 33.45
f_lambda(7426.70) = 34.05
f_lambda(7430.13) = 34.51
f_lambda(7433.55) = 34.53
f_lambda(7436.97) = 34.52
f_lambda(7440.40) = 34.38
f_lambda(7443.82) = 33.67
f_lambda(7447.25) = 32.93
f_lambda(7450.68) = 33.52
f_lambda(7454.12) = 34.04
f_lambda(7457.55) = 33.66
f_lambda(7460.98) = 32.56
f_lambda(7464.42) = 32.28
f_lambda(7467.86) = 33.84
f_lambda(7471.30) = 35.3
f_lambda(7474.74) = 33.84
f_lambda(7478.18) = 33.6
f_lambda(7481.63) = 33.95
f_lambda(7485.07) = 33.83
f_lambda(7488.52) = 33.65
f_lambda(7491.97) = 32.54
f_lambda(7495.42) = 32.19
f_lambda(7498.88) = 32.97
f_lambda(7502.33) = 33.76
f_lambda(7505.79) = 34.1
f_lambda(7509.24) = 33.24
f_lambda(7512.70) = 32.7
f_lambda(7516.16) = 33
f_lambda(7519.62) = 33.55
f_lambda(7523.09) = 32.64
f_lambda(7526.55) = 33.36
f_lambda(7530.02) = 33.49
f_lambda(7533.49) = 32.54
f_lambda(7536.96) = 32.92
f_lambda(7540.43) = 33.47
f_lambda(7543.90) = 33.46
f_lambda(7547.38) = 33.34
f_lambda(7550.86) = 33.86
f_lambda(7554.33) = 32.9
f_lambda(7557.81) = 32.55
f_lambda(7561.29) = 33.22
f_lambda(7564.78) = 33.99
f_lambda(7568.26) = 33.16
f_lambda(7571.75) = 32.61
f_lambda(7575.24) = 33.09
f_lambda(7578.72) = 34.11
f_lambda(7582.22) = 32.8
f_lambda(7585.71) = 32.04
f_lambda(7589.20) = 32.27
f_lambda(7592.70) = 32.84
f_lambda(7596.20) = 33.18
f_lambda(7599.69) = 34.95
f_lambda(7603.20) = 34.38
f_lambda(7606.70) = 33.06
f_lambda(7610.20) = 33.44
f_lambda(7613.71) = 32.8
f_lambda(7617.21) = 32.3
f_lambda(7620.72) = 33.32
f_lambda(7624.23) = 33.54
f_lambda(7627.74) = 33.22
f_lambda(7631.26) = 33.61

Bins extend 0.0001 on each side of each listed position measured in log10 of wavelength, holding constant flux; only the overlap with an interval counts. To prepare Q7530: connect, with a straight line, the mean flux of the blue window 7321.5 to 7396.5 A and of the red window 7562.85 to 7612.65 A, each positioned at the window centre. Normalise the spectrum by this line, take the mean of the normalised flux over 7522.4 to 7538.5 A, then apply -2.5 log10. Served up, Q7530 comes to 0.016 mag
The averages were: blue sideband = 34.2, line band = 33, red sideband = 33.3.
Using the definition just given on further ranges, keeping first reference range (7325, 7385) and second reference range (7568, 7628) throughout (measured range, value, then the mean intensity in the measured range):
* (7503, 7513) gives 0.00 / 33.5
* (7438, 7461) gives 0.01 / 33.6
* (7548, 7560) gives 0.01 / 33.1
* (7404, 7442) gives 0.01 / 33.8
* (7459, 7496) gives 0.01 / 33.5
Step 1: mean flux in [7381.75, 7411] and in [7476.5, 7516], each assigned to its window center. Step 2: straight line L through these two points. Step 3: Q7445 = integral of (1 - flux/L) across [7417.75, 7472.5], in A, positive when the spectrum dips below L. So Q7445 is -0.6 A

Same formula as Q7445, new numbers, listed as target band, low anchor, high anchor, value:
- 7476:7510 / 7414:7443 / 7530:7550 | 0.15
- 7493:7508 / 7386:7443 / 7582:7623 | 0.10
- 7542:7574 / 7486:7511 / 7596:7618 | 0.15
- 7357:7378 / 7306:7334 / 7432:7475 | -0.09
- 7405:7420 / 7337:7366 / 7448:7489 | 0.30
